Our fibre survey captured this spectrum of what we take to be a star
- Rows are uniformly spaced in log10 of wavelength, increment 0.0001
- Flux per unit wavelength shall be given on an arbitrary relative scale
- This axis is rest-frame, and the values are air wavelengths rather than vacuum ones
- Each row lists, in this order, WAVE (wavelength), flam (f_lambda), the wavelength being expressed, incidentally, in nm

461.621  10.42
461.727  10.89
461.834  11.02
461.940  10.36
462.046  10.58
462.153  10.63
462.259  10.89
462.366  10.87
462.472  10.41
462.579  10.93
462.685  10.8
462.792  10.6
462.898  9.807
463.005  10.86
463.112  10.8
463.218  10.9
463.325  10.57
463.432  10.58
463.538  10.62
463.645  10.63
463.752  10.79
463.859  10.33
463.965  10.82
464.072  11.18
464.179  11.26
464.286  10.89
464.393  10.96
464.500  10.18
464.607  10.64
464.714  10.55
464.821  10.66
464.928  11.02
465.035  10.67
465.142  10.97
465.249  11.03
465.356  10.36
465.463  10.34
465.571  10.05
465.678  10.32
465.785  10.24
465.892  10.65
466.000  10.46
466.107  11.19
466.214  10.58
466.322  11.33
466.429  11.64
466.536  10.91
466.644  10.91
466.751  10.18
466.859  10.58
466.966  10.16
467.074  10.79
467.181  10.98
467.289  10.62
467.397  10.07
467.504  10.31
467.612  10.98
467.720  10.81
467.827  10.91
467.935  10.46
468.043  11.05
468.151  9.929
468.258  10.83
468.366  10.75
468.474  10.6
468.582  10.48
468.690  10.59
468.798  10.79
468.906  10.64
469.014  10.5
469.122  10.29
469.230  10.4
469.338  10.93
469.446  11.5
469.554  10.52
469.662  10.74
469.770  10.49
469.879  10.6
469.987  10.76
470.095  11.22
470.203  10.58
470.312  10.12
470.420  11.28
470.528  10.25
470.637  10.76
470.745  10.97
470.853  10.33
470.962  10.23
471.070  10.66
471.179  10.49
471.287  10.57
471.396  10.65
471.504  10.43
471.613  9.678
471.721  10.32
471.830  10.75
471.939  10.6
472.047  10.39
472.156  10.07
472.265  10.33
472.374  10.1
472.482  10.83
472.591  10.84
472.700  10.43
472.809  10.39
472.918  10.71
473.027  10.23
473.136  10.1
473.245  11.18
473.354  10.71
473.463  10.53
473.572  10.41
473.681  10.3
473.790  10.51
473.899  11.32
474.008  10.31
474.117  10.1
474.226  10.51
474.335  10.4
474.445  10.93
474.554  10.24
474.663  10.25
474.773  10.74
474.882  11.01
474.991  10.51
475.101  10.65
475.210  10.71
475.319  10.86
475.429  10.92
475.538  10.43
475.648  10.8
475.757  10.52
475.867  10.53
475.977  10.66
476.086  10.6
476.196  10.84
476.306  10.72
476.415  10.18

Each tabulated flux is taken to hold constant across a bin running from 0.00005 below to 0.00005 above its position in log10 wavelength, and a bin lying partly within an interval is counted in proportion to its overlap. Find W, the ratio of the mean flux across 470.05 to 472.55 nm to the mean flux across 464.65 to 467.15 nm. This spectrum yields 1.0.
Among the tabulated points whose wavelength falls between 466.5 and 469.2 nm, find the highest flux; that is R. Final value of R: 11.05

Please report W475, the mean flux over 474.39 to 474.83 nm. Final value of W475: 10.5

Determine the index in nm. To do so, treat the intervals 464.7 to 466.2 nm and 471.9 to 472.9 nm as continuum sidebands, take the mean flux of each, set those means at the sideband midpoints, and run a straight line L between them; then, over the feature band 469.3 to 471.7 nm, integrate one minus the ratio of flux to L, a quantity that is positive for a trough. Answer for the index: -0.03 nm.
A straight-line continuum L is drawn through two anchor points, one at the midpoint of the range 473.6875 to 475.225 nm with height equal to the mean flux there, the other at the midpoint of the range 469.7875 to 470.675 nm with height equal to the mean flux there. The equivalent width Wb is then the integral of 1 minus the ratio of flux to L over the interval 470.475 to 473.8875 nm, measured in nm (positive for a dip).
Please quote 0.046 nm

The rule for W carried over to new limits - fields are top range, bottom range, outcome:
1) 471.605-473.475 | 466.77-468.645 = 0.99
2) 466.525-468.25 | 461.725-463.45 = 0.99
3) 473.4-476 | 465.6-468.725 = 0.99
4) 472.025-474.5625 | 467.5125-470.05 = 0.98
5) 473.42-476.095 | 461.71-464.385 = 0.99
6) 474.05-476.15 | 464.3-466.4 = 0.99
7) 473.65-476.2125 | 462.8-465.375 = 0.99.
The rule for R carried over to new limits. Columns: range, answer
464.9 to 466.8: 11.64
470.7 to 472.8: 10.97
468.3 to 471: 11.5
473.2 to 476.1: 11.32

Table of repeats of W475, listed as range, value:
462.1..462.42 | 10.8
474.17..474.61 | 10.5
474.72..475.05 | 10.8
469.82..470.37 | 10.6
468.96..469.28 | 10.4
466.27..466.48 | 11.5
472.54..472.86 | 10.5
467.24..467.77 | 10.5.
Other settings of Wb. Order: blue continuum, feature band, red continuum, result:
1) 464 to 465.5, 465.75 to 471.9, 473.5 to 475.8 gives 0.034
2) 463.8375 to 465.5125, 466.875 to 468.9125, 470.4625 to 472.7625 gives 0.001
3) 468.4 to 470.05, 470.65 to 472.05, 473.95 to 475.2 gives 0.017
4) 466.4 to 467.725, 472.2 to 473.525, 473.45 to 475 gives 0.005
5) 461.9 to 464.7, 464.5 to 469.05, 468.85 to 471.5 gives 0.006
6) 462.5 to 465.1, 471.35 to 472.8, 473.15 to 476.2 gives 0.030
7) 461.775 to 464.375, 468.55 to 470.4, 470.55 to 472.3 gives -0.028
